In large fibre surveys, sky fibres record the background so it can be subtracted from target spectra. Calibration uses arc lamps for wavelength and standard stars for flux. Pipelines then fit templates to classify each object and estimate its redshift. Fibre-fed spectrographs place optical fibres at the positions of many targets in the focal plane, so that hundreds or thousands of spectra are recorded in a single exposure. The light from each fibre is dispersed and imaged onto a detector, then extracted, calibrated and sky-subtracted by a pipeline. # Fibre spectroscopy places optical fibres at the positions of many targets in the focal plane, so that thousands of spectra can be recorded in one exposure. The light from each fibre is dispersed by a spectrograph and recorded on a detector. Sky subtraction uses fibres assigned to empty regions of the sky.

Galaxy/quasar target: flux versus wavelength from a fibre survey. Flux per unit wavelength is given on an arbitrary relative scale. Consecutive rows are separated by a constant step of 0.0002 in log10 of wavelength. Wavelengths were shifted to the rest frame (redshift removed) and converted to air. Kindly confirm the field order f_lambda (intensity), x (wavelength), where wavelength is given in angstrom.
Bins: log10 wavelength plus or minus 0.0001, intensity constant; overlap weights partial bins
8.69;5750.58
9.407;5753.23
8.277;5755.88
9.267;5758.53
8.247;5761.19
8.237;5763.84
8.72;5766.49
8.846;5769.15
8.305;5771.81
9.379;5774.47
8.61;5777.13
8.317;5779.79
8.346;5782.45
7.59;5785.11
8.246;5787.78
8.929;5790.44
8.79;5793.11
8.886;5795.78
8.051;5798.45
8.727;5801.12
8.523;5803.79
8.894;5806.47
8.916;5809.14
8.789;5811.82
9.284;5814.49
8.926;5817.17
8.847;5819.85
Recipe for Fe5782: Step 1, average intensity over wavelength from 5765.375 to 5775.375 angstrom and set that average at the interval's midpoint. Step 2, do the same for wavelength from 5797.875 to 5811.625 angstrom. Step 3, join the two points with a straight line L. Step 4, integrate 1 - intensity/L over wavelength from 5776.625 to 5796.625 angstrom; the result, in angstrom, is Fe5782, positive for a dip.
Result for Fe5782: 0.6 angstrom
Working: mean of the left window 8.78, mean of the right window 8.67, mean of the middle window 8.45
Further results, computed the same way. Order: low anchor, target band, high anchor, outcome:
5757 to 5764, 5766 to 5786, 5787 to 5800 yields 0.2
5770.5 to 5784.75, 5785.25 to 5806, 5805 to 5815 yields 0.5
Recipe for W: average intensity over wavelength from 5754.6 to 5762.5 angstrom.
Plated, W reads 8.59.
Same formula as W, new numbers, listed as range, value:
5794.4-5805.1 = 8.55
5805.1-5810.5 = 8.89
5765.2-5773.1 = 8.62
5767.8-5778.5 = 8.78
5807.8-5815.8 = 9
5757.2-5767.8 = 8.62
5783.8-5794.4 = 8.39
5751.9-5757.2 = 8.84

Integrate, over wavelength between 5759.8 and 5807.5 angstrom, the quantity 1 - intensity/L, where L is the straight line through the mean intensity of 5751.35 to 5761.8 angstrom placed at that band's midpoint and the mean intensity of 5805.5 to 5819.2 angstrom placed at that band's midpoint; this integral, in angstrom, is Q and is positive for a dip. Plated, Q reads 1.9 angstrom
